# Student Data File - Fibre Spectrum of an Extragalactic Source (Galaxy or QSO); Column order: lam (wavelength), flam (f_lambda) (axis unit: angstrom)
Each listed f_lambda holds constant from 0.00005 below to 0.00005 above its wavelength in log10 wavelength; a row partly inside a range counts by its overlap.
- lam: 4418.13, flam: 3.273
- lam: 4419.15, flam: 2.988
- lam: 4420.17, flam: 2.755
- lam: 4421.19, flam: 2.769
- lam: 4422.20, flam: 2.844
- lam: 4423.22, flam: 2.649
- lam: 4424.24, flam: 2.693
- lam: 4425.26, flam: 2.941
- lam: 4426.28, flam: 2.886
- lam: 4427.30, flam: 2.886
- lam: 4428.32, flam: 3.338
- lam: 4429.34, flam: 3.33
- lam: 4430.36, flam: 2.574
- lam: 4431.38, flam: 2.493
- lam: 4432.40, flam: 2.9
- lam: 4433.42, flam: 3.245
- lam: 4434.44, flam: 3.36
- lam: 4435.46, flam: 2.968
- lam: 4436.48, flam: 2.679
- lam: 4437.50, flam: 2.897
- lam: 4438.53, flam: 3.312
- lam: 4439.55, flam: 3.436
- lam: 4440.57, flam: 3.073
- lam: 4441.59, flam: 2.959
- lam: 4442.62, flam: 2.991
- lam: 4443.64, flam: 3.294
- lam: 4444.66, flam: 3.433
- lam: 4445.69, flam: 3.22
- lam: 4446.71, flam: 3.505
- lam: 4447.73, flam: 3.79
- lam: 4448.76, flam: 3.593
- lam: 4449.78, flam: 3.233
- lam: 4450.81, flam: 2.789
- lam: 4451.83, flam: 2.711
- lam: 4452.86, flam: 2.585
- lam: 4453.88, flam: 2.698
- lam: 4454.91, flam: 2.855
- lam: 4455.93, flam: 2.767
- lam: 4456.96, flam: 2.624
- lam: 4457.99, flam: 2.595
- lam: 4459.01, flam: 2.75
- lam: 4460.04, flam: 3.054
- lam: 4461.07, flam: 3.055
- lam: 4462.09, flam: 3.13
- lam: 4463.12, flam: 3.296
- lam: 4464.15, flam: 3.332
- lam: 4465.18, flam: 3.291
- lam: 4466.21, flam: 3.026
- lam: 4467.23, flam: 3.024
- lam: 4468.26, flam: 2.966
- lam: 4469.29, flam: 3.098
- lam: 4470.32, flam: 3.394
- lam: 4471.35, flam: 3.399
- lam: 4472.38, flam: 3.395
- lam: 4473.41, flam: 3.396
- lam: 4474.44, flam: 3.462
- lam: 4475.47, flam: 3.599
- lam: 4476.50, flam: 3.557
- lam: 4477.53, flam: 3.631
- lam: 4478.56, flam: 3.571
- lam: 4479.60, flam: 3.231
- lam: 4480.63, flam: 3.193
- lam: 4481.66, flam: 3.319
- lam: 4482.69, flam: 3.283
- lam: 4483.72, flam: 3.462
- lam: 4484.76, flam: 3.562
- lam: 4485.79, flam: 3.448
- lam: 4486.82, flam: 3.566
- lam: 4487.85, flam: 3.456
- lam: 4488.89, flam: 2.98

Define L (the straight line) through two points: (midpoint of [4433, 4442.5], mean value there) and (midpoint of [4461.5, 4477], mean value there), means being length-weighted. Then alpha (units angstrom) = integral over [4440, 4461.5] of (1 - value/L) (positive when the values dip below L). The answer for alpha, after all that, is 0.99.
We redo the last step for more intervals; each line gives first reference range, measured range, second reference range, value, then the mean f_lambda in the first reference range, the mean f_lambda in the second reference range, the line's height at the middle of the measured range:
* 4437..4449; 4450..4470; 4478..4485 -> 2.3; 3.28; 3.37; 3.32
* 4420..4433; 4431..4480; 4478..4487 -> -0.1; 2.86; 3.4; 3.14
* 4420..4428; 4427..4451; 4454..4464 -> -2.4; 2.82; 2.91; 2.86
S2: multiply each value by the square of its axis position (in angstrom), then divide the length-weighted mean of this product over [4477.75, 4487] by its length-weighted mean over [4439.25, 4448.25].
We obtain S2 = 1.05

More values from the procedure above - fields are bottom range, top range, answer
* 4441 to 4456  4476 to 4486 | 1.12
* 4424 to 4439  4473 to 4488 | 1.19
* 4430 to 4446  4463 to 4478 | 1.10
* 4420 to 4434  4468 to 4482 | 1.20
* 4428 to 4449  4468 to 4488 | 1.10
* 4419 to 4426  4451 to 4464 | 1.04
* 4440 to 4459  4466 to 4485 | 1.12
